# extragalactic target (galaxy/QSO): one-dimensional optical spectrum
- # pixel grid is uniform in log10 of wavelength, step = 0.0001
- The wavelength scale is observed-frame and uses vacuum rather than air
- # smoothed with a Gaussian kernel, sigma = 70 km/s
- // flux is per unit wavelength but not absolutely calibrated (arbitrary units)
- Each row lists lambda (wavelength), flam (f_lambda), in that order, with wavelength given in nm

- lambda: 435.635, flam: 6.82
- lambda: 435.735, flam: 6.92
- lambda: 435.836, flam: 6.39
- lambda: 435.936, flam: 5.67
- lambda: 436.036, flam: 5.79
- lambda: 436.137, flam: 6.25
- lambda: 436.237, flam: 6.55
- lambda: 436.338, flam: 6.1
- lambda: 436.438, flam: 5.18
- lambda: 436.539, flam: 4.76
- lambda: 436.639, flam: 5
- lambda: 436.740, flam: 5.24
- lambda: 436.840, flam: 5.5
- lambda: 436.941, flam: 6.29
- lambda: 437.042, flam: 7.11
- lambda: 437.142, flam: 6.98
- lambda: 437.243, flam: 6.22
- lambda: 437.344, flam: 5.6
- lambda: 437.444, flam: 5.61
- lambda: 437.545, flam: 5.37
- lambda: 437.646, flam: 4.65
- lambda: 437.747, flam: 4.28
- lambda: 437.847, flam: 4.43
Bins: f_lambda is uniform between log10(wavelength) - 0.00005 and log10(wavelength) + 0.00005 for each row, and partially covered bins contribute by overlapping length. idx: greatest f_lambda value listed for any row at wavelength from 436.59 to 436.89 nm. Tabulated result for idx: 5.5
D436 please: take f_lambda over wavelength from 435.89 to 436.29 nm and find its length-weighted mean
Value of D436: 6.06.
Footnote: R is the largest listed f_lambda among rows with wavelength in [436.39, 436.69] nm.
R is 5.18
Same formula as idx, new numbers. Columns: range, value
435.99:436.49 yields 6.55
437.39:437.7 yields 5.61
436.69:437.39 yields 7.11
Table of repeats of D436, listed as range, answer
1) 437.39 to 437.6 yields 5.48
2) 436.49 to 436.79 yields 5.01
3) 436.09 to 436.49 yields 6.01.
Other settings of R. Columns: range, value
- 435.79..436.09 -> 6.39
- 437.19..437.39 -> 6.22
